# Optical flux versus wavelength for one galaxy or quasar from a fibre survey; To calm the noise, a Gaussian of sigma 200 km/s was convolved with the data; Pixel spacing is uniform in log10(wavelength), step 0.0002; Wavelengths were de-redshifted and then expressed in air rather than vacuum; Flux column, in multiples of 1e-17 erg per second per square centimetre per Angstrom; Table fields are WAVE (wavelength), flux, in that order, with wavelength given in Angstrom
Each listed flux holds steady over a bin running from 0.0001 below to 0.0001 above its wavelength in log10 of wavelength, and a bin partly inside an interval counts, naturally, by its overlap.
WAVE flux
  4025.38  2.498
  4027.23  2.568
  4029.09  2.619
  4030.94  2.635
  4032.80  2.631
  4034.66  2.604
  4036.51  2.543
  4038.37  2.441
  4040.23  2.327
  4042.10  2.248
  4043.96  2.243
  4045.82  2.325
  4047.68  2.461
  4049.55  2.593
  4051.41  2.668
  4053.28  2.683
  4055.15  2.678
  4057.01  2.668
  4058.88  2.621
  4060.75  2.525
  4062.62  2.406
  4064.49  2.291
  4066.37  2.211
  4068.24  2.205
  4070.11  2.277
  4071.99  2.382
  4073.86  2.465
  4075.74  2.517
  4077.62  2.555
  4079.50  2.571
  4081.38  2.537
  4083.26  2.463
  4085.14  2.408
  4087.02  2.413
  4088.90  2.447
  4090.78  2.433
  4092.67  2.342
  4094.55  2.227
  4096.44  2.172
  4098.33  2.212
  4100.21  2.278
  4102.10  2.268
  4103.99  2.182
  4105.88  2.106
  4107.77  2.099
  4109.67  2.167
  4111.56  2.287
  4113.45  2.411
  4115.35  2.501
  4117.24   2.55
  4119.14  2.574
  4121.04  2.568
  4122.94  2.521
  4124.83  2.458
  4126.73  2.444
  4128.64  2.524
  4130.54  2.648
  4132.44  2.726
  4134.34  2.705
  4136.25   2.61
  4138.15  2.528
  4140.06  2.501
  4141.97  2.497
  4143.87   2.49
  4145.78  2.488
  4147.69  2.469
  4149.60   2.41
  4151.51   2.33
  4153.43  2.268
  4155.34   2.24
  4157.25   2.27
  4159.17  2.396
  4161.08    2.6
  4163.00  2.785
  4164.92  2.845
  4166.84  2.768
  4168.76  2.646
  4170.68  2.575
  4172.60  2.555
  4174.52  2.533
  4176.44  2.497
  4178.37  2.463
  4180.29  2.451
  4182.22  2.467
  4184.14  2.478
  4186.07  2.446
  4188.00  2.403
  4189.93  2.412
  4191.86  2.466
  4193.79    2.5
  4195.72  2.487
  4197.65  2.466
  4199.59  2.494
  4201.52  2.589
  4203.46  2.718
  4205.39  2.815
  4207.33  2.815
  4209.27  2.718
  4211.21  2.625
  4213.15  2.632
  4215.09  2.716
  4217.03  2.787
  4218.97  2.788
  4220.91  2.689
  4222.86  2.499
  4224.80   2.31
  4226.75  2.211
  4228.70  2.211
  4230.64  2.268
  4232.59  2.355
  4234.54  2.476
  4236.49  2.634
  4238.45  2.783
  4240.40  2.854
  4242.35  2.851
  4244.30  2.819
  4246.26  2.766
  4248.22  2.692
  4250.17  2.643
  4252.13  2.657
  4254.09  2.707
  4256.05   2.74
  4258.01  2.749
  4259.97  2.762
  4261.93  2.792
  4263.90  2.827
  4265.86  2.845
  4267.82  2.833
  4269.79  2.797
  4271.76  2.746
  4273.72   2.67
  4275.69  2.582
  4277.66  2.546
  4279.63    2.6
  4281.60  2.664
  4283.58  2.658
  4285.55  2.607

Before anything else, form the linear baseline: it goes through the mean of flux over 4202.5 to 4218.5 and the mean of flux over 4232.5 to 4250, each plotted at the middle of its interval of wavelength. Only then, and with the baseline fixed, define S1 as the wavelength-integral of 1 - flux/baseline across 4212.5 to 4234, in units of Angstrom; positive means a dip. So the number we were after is 1.79 Angstrom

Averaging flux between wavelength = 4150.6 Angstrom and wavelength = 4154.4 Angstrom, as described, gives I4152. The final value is 2.3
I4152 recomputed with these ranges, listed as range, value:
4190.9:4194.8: 2.48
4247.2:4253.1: 2.66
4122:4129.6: 2.49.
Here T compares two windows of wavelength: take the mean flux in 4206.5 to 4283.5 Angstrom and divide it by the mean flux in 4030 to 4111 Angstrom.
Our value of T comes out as 1.10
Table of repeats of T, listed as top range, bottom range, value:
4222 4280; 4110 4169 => 1.05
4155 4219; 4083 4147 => 1.06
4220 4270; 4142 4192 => 1.06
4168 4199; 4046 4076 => 1.01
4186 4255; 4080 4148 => 1.07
